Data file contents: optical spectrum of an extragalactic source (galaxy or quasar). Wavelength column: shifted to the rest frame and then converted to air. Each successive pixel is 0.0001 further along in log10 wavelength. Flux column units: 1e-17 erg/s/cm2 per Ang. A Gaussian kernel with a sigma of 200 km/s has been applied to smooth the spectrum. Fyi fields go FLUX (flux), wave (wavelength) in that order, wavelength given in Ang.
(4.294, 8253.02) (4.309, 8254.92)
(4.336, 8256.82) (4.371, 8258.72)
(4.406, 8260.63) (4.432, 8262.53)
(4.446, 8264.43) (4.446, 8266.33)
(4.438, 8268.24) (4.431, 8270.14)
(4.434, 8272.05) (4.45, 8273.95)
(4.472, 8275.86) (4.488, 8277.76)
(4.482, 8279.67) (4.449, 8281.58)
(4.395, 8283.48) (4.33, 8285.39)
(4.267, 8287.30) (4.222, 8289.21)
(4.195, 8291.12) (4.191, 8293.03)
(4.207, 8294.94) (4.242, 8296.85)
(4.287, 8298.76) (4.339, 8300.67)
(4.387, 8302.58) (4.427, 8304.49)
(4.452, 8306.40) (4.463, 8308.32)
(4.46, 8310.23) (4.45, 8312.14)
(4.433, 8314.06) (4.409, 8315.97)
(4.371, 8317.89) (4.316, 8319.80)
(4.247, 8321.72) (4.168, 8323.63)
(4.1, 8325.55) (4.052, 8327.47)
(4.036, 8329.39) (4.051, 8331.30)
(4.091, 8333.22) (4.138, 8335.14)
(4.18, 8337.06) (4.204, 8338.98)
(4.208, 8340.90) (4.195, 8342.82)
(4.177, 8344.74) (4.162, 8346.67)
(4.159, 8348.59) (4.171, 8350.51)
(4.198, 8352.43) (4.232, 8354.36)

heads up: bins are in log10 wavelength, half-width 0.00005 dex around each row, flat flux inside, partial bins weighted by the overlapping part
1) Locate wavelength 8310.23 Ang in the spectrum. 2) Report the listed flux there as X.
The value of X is 4.46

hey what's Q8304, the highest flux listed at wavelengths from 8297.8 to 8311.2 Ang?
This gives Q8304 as 4.463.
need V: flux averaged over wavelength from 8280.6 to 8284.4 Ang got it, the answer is 4.43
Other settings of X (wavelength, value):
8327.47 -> 4.052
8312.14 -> 4.45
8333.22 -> 4.091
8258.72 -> 4.371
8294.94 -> 4.207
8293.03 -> 4.191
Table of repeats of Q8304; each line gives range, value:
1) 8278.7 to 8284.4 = 4.482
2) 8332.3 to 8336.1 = 4.138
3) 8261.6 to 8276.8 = 4.472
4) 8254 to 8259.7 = 4.371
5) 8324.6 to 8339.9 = 4.204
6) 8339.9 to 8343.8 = 4.208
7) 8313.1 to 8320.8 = 4.433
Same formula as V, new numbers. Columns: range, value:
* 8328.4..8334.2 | 4.06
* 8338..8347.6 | 4.19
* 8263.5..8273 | 4.44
